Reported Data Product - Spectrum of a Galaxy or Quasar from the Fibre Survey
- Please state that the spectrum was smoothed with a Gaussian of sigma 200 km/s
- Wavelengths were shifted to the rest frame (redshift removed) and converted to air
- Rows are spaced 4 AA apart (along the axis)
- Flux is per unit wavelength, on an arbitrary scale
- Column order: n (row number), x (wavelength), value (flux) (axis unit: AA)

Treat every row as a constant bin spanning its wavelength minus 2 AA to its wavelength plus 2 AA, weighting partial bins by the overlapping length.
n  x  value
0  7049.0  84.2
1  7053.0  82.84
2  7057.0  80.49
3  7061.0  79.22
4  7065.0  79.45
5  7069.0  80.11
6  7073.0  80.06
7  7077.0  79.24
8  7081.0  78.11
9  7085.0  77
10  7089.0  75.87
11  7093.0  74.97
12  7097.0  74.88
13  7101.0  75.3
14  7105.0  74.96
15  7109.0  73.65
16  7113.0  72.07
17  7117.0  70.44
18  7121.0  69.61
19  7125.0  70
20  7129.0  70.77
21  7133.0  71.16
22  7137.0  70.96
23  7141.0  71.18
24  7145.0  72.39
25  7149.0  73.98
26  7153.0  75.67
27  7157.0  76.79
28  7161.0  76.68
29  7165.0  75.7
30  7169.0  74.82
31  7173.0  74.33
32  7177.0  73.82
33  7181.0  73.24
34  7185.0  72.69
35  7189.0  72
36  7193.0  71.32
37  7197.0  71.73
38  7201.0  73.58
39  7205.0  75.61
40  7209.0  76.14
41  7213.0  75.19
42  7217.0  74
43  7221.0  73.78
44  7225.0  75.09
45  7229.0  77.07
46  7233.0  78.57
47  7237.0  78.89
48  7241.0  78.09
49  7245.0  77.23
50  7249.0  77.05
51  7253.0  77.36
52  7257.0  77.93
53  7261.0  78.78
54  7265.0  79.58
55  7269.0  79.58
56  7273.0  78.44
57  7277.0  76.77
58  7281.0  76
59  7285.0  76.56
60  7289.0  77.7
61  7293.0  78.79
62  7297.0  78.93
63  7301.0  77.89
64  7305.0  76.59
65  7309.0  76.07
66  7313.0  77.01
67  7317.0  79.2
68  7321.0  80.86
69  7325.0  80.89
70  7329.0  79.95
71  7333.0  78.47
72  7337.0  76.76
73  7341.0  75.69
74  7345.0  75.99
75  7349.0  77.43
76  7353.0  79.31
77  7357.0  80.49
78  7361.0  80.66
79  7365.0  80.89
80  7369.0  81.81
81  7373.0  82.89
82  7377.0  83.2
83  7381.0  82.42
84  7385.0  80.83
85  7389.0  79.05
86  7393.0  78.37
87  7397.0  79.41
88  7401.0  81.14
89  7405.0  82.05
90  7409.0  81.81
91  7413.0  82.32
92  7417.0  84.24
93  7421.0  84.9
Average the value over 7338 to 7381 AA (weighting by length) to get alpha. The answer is 79.9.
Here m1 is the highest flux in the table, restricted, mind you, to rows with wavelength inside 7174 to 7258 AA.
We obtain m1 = 78.89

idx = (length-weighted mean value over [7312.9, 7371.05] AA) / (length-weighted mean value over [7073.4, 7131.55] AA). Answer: 1.07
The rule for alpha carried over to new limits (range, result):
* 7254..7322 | 78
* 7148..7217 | 74.3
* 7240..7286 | 77.8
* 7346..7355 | 78.1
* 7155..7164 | 76.6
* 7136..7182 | 74.2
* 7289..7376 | 78.9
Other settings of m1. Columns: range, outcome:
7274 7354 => 80.89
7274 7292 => 77.7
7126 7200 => 76.79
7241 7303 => 79.58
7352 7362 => 80.66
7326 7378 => 83.2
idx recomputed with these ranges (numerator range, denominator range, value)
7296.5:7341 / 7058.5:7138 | 1.04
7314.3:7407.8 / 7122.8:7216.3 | 1.09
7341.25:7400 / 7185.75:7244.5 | 1.07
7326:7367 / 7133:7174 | 1.06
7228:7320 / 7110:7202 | 1.07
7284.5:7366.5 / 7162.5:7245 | 1.05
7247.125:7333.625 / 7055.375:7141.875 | 1.04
